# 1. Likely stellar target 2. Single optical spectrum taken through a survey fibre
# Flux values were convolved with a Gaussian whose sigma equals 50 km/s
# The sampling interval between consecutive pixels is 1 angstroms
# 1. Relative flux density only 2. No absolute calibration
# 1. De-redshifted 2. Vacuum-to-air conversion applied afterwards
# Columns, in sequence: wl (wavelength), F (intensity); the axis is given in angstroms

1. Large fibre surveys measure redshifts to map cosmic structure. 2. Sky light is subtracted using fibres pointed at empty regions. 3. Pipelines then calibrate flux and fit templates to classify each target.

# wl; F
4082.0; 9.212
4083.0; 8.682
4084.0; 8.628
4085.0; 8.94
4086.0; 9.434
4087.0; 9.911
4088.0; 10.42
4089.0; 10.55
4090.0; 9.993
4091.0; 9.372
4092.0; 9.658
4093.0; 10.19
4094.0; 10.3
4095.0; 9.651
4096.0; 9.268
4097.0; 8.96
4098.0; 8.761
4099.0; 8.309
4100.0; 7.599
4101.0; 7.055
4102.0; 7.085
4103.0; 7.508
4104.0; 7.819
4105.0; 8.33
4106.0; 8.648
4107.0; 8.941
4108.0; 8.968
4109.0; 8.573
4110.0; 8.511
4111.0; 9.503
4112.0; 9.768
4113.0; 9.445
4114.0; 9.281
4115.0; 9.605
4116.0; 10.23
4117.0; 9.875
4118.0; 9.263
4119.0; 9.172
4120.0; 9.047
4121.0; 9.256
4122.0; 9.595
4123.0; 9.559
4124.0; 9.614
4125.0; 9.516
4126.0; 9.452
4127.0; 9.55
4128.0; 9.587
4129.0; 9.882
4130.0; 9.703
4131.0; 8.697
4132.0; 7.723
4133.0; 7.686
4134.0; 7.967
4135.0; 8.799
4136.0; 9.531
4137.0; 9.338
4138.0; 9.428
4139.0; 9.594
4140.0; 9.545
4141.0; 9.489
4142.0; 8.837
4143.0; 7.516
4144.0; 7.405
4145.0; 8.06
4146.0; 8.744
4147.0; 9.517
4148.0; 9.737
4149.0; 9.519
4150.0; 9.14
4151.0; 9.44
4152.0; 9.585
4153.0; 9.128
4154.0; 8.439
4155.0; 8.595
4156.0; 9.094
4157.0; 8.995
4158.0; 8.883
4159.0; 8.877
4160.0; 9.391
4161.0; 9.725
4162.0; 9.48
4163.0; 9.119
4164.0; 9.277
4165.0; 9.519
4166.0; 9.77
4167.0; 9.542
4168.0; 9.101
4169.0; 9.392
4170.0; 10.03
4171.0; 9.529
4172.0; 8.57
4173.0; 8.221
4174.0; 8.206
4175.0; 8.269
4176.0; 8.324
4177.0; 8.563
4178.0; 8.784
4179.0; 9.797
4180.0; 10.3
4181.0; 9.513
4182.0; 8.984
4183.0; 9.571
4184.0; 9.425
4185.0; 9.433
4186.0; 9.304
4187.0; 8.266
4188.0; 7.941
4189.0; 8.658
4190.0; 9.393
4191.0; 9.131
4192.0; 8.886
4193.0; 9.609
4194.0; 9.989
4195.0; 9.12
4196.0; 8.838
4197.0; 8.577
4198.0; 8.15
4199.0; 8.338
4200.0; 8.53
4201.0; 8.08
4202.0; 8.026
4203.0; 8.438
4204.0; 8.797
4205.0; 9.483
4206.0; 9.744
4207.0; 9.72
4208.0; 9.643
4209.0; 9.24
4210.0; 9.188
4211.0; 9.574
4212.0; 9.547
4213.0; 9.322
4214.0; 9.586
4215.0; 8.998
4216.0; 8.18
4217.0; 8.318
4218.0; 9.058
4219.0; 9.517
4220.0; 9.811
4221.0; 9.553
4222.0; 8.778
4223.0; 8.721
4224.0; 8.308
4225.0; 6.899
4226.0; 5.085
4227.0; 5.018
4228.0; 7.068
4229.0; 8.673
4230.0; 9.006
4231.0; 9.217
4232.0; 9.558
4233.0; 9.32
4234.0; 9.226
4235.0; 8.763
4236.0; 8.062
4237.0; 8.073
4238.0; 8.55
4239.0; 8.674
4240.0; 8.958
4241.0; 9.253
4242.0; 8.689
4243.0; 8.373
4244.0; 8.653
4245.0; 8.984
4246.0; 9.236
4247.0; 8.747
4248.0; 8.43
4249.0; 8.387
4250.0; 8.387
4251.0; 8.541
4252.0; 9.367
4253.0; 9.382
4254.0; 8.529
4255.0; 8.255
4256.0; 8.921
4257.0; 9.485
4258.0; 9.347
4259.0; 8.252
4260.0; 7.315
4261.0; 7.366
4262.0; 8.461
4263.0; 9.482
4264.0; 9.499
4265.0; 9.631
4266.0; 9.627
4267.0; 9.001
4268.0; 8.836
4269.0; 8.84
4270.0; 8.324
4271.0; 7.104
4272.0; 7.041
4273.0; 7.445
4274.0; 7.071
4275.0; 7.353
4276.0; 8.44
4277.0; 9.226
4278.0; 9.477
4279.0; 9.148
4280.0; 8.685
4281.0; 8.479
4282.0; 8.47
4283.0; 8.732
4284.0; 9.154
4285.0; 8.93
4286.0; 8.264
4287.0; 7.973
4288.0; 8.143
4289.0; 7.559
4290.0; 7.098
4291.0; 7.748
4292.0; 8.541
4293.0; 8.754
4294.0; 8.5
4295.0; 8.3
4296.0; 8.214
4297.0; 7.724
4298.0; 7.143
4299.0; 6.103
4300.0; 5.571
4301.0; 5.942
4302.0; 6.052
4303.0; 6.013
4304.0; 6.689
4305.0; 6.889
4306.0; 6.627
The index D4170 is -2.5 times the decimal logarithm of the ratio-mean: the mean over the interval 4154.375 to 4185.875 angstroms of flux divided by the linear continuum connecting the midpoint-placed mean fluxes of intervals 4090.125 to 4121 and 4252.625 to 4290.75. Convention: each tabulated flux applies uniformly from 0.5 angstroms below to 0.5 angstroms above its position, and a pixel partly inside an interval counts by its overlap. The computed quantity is -0.05 mag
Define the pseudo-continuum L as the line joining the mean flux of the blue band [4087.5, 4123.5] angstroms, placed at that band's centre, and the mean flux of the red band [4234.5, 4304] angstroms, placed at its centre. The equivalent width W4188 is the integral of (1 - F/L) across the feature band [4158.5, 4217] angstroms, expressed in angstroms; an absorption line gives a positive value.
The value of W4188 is -2.5 angstroms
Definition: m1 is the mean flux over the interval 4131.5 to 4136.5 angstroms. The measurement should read 8.34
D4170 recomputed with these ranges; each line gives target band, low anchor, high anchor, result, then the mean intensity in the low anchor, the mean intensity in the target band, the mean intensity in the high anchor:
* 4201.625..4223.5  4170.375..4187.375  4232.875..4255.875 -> -0.035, 9.02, 9.15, 8.73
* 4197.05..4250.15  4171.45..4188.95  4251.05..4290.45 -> 0.004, 8.91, 8.68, 8.51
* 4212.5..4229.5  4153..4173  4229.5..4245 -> 0.079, 9.2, 8.29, 8.83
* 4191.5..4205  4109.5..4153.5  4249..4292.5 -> 0.012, 9.18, 8.75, 8.49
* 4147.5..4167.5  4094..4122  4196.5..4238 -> -0.059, 8.87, 9.26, 8.66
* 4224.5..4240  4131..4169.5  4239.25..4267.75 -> 0.095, 9.02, 8.11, 8.8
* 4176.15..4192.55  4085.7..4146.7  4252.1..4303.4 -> -0.050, 9.07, 9.11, 8.19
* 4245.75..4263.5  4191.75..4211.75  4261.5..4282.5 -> 0.002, 9.01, 8.65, 8.55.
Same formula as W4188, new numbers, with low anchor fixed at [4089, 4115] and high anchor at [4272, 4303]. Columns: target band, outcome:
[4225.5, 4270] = -2.69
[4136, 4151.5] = -0.64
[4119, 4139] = -0.93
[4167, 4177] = -0.40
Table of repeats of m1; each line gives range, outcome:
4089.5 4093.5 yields 9.8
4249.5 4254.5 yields 8.84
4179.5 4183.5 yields 9.59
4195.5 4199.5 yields 8.48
